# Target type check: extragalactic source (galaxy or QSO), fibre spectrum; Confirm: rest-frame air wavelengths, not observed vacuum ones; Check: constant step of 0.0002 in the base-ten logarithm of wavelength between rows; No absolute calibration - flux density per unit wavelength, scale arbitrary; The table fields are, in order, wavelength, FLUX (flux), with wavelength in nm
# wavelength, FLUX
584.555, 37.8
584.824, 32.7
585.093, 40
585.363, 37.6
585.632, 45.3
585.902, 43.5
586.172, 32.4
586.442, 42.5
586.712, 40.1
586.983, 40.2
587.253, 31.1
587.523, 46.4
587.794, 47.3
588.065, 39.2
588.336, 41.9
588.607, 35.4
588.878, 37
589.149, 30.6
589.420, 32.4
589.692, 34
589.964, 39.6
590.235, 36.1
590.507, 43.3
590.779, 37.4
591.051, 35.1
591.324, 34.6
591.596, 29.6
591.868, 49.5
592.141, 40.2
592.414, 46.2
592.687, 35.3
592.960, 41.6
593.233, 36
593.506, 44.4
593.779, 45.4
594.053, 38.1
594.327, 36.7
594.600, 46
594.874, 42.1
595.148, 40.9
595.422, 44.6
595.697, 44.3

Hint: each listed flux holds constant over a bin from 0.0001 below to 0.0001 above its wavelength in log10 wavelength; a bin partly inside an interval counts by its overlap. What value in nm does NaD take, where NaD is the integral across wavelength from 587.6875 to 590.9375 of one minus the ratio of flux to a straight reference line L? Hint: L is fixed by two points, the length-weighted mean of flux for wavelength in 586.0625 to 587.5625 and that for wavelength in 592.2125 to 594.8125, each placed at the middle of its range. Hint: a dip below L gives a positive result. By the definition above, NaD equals 0.14 nm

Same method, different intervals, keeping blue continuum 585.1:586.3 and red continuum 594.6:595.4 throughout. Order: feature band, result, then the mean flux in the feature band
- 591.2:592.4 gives 0.07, 39.3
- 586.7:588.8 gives 0.02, 40.1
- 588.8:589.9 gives 0.19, 33.7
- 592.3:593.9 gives 0.03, 41.4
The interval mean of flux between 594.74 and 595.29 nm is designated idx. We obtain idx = 41.5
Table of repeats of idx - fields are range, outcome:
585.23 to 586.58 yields 40.3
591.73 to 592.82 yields 42.8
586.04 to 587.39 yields 37.3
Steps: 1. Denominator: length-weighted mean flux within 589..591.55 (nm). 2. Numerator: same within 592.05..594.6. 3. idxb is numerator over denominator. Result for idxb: 1.1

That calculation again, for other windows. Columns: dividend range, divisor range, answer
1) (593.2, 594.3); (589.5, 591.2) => 1.10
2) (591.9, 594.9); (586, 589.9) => 1.09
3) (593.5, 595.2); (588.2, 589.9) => 1.18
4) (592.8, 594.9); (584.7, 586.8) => 1.05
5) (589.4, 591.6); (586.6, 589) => 0.91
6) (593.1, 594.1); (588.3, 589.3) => 1.16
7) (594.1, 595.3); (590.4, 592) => 1.08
